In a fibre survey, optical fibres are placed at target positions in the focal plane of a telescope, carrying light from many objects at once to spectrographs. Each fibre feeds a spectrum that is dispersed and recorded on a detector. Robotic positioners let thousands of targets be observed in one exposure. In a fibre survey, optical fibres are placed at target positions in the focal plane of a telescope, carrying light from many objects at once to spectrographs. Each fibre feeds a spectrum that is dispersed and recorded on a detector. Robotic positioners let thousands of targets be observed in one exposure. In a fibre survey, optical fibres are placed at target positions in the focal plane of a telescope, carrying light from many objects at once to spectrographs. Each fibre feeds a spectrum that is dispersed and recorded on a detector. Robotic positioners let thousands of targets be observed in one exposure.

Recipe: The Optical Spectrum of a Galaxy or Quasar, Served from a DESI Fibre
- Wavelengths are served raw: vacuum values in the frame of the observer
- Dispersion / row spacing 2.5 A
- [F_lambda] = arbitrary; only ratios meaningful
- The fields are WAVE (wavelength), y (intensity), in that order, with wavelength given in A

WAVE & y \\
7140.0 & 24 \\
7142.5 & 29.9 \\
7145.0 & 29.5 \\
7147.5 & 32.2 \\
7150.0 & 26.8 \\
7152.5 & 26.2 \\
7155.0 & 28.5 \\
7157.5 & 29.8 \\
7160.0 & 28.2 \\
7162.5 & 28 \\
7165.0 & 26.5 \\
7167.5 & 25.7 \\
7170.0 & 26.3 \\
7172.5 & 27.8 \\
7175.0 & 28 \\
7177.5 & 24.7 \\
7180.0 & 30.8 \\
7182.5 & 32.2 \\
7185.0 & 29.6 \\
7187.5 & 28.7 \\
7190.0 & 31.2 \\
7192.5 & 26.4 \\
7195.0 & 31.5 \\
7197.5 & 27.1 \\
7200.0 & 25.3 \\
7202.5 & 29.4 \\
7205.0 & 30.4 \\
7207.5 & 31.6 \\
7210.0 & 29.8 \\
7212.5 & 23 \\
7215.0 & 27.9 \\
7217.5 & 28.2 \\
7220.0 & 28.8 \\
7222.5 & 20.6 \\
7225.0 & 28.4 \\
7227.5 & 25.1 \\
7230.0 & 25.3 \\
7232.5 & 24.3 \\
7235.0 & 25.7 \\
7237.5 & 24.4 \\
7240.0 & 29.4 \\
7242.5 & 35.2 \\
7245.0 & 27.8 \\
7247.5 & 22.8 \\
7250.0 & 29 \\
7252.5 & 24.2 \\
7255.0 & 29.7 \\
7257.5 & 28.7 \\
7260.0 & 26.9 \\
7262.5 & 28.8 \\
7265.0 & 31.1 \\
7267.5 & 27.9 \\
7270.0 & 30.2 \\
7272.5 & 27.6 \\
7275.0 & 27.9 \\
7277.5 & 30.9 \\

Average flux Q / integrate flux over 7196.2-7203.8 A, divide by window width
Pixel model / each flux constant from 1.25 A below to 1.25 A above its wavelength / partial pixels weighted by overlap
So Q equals 27.3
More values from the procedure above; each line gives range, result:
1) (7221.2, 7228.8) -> 24.7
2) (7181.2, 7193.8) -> 29.6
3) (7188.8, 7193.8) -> 28.8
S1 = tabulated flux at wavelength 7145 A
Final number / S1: 29.5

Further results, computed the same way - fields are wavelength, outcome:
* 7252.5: 24.2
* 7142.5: 29.9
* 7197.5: 27.1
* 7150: 26.8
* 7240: 29.4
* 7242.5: 35.2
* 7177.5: 24.7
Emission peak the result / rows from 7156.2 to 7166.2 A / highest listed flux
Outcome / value 29.8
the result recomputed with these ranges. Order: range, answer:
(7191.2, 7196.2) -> 31.5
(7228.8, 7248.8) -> 35.2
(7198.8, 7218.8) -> 31.6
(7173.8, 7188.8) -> 32.2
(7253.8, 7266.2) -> 31.1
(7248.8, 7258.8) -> 29.7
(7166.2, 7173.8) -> 27.8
